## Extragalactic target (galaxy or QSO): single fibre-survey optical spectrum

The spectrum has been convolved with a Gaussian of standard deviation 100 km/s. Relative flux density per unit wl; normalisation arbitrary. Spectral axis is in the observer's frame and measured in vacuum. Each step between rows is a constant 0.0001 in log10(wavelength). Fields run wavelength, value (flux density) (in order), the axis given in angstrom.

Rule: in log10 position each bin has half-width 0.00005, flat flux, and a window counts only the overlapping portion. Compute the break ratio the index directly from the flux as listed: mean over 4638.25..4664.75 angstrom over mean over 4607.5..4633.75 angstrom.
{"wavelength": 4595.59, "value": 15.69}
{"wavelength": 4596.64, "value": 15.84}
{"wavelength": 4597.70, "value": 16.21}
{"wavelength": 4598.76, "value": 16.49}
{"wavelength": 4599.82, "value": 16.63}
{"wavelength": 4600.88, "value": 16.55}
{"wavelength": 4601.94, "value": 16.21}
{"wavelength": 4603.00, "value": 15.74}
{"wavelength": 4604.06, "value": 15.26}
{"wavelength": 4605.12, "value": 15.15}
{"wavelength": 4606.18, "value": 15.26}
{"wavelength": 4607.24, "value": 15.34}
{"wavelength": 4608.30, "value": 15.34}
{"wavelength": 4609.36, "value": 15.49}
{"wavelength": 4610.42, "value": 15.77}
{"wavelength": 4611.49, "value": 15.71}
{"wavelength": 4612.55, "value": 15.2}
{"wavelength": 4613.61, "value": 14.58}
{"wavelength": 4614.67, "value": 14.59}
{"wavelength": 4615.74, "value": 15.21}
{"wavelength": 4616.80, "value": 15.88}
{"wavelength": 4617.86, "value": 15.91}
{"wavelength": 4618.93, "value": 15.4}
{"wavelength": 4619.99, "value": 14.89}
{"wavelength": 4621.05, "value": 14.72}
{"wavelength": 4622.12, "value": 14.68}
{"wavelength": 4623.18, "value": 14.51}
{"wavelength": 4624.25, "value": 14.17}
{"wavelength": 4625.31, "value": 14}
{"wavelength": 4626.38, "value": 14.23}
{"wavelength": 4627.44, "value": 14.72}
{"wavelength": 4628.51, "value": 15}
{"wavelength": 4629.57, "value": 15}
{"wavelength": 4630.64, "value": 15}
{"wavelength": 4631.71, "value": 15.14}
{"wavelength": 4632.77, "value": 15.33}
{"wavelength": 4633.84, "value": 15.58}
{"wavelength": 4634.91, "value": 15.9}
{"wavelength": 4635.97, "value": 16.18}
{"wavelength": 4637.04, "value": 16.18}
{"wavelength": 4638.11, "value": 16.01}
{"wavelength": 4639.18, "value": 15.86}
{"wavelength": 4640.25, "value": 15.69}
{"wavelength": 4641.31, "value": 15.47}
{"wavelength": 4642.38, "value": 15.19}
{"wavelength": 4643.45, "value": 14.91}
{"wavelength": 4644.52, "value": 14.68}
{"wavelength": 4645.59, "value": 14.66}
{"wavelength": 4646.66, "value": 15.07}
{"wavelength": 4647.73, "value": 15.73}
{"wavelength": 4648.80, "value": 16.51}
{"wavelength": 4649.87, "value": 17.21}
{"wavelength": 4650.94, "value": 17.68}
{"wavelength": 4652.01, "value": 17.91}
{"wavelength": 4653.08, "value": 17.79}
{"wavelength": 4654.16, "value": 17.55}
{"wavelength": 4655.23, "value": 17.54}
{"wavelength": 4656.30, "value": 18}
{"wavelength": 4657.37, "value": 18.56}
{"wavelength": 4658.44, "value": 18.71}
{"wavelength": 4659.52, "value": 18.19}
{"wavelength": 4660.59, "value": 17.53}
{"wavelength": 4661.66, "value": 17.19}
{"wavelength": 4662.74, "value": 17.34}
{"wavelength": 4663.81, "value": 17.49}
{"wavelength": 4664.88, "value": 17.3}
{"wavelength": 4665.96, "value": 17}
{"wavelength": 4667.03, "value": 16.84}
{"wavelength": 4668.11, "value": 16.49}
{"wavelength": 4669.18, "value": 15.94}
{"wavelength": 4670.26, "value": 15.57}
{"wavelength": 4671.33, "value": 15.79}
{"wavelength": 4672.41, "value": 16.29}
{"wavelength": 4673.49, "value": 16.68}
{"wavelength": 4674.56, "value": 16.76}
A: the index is 1.12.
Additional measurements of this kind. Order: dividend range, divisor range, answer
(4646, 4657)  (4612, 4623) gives 1.13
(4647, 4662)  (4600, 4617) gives 1.13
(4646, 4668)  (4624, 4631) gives 1.19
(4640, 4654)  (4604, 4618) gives 1.05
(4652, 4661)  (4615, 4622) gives 1.18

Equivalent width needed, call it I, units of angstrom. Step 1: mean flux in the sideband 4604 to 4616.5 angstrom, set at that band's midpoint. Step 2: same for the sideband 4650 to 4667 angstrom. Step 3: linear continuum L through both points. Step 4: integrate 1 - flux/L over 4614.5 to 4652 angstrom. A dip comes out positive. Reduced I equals 2.3 angstrom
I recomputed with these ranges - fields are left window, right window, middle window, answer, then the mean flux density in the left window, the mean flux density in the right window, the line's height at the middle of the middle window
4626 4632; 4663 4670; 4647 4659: -1.0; 14.9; 16.8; 16.1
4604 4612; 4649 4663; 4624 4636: 1.1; 15.4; 17.8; 16.5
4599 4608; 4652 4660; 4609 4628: 1.7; 15.8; 18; 16.4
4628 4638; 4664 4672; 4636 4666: -1.4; 15.5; 16.5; 16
